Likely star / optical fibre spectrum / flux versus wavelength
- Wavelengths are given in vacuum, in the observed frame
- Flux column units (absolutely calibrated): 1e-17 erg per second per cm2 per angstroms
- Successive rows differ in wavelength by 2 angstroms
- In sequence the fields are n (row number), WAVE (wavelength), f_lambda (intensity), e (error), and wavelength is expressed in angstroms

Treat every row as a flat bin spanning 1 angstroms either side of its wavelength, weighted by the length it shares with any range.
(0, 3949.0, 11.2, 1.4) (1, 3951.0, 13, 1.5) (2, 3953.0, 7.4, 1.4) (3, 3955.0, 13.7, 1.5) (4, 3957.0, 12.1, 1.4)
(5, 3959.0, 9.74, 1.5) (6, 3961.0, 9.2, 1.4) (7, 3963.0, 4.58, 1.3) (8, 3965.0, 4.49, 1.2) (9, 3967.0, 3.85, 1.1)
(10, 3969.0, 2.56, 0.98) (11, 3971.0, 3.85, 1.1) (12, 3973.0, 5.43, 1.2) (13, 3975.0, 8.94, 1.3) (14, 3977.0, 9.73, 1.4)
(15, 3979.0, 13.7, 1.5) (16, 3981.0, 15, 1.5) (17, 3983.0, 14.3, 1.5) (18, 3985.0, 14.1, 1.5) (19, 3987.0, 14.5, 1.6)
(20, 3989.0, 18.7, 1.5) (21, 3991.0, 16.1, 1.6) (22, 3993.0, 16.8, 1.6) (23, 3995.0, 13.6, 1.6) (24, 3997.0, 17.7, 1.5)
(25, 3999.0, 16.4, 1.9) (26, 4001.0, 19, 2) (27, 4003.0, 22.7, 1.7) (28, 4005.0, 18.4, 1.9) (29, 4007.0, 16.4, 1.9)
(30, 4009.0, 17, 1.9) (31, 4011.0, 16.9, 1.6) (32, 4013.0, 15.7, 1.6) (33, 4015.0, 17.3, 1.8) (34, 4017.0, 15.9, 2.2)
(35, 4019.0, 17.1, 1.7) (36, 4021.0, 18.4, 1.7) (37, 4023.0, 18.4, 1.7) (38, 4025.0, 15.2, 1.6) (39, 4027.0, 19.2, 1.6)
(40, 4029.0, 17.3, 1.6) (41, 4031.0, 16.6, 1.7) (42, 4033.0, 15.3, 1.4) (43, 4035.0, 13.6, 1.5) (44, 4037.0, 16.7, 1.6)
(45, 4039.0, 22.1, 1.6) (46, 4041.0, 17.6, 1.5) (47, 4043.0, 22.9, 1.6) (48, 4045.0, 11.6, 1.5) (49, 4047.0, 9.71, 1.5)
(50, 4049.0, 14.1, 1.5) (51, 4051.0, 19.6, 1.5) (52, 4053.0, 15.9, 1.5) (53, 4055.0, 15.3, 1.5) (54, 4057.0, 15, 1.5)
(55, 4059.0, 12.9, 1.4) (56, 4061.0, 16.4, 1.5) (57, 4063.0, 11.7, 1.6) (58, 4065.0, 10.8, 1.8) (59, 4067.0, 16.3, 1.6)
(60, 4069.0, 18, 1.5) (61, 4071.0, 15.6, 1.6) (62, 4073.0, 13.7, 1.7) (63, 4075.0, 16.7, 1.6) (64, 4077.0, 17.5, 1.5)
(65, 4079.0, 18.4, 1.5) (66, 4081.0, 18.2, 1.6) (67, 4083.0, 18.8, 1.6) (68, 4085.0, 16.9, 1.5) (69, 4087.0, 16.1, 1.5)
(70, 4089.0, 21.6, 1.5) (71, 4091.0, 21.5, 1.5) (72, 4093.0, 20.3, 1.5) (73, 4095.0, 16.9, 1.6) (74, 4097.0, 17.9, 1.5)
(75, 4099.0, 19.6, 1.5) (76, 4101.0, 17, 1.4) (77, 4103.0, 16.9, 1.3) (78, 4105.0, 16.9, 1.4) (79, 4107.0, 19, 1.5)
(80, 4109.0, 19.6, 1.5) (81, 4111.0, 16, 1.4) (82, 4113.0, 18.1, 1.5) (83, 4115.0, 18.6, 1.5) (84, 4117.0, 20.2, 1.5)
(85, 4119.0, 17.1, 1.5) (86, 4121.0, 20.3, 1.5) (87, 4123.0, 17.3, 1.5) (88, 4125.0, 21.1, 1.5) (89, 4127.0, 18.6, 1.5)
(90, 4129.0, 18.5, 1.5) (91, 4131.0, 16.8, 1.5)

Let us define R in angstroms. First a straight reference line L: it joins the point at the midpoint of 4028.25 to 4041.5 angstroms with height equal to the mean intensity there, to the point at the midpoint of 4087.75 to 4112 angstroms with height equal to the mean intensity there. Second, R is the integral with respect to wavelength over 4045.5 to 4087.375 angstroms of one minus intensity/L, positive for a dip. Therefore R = 5.3 angstroms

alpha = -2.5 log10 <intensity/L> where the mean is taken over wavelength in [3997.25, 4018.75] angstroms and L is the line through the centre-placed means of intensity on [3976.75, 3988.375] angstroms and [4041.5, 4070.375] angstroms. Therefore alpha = -0.22 mag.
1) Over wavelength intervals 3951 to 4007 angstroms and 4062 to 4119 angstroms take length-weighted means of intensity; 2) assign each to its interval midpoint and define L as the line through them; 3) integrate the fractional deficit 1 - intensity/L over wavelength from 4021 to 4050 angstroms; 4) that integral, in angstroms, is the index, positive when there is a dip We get -3.3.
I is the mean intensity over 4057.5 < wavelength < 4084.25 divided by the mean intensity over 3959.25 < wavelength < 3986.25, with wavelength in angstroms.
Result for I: 1.85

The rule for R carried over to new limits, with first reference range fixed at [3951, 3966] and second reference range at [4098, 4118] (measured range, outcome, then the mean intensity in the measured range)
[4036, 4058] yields -3.1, 16.4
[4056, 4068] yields 1.2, 13.8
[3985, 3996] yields -4.8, 15.8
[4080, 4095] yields -1.7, 18.9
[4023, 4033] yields -2.8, 17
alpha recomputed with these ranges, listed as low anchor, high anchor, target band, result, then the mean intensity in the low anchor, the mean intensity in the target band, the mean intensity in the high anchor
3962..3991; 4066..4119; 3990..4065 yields -0.249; 9.78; 16.5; 17.9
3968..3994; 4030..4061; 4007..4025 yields -0.203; 11.8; 16.9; 15.9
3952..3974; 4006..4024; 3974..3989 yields -0.241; 6.99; 13.3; 17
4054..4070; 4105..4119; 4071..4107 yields -0.082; 14.6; 17.9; 18.4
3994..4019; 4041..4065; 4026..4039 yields -0.061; 17.2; 16.9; 14.9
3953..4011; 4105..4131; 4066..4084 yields -0.022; 12.6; 17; 18.6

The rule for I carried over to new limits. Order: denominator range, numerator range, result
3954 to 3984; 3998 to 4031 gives 2.01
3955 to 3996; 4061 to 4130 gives 1.66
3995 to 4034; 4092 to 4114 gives 1.04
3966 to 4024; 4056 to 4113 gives 1.18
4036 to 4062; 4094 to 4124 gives 1.12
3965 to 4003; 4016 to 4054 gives 1.33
